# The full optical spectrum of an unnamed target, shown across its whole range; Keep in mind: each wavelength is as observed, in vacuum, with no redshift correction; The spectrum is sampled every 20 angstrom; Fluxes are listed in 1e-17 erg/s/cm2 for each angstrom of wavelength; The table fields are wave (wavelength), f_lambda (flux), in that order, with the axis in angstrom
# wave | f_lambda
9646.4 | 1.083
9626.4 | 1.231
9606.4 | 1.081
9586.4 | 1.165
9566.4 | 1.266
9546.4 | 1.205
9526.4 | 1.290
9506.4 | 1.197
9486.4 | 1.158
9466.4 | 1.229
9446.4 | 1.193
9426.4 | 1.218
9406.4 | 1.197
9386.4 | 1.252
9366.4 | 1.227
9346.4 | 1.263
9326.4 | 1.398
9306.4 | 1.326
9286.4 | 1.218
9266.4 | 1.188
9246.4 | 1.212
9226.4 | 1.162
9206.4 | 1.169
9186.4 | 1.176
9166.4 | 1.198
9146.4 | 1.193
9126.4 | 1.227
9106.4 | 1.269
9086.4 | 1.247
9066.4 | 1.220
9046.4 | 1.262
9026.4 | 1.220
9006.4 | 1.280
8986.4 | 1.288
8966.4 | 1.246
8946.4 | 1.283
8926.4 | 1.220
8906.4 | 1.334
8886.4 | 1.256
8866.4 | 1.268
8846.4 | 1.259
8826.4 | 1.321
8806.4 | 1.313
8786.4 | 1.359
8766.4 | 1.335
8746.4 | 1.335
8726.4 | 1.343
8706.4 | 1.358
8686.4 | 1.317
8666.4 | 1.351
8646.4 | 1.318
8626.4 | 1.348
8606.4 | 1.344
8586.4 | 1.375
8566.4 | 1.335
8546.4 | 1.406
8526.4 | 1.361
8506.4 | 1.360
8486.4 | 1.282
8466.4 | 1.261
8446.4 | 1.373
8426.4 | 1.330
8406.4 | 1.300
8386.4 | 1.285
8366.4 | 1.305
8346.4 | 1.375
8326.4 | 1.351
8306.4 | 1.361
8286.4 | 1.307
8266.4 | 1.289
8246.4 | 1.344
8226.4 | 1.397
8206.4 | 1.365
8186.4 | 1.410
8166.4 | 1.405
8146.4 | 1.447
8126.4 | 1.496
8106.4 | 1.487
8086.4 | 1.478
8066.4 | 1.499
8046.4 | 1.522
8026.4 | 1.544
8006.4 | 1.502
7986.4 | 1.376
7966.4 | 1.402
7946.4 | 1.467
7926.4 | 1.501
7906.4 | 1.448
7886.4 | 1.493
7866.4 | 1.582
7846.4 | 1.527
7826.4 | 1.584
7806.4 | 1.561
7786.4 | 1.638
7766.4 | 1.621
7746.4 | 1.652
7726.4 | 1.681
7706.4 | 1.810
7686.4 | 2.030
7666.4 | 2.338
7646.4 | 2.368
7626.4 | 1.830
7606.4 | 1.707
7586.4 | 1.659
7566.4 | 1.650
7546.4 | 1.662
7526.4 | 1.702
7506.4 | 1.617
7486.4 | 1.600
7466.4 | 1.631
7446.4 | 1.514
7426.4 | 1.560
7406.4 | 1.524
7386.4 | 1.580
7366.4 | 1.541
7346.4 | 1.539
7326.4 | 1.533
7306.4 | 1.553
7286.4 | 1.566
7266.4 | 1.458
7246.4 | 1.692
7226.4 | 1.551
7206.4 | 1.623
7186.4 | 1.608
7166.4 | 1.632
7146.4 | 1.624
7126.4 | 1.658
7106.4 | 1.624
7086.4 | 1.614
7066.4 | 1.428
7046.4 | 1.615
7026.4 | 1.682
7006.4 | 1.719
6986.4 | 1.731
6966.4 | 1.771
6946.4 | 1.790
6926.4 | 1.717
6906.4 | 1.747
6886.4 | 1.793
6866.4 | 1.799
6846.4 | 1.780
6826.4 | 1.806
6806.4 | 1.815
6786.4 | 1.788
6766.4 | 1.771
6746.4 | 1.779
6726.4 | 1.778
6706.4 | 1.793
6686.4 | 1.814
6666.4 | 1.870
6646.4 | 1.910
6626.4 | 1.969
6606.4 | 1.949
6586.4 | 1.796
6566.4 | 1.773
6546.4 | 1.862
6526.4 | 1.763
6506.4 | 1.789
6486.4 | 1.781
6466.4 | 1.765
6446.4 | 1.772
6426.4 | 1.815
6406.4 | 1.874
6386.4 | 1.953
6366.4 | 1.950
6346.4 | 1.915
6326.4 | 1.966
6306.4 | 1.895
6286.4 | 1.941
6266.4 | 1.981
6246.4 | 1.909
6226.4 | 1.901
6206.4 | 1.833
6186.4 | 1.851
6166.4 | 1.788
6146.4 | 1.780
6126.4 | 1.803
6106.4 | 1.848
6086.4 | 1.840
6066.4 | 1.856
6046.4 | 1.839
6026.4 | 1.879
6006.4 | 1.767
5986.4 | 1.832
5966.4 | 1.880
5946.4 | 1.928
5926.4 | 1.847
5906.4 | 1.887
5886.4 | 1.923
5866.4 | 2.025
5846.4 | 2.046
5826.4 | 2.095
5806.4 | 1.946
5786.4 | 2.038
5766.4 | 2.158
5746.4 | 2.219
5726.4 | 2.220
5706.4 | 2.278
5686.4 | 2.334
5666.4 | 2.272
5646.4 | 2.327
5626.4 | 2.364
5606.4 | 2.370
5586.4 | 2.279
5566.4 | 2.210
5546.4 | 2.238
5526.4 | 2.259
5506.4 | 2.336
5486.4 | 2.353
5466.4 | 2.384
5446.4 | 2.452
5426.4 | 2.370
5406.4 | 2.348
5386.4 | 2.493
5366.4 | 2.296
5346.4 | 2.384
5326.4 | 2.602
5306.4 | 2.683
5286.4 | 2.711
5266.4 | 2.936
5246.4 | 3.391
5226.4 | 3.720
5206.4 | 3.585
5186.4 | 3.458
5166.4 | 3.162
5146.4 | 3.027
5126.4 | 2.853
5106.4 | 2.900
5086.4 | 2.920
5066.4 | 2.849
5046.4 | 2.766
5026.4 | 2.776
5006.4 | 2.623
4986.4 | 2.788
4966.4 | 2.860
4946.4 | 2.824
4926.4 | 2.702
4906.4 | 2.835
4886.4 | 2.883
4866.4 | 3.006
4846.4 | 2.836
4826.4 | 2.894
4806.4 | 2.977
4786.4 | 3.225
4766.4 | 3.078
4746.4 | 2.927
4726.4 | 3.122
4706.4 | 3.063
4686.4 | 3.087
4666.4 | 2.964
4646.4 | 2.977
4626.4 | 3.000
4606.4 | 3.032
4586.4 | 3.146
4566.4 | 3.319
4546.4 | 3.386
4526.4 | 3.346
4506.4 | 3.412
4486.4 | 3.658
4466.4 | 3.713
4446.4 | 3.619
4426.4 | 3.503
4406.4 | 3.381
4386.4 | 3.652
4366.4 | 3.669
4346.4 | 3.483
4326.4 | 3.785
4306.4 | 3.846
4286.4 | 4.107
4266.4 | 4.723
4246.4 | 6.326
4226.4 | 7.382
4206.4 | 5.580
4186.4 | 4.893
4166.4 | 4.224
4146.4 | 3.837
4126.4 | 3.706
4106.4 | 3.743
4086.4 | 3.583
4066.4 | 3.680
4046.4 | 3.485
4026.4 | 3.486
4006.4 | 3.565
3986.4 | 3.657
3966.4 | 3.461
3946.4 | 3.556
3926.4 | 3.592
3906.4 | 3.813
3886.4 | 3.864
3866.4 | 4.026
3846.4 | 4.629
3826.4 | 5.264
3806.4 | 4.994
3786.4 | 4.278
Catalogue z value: 1.74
